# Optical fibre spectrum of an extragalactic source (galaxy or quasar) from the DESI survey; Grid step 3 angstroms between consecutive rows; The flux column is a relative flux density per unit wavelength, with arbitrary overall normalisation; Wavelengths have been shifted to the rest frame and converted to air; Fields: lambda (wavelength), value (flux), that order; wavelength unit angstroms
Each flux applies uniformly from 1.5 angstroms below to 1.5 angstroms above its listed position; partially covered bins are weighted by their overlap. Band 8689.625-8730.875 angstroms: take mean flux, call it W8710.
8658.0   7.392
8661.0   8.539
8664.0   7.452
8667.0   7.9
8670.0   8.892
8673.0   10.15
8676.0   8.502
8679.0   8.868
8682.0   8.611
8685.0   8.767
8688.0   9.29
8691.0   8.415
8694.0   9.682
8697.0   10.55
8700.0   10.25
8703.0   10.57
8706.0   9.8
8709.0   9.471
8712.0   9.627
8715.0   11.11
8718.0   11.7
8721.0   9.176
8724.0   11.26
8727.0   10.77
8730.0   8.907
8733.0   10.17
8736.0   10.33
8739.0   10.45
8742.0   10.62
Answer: 10.1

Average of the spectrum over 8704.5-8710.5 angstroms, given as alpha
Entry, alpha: 9.64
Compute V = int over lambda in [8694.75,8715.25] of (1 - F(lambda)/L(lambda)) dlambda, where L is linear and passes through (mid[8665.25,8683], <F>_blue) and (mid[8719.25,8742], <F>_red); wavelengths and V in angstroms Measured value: -1.2 angstroms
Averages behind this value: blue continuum 8.81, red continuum 10.2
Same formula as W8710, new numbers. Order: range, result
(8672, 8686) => 8.95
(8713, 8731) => 10.5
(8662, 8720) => 9.44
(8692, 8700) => 10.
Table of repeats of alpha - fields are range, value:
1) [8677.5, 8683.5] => 8.74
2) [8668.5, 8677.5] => 9.18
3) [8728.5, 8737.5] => 9.8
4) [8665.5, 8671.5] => 8.4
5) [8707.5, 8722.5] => 10.2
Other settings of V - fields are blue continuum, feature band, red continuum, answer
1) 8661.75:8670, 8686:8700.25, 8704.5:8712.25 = -0.8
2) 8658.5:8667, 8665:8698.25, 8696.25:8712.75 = -0.6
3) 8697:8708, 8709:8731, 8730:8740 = -0.4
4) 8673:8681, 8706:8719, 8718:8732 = -0.6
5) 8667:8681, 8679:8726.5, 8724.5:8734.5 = -1.6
